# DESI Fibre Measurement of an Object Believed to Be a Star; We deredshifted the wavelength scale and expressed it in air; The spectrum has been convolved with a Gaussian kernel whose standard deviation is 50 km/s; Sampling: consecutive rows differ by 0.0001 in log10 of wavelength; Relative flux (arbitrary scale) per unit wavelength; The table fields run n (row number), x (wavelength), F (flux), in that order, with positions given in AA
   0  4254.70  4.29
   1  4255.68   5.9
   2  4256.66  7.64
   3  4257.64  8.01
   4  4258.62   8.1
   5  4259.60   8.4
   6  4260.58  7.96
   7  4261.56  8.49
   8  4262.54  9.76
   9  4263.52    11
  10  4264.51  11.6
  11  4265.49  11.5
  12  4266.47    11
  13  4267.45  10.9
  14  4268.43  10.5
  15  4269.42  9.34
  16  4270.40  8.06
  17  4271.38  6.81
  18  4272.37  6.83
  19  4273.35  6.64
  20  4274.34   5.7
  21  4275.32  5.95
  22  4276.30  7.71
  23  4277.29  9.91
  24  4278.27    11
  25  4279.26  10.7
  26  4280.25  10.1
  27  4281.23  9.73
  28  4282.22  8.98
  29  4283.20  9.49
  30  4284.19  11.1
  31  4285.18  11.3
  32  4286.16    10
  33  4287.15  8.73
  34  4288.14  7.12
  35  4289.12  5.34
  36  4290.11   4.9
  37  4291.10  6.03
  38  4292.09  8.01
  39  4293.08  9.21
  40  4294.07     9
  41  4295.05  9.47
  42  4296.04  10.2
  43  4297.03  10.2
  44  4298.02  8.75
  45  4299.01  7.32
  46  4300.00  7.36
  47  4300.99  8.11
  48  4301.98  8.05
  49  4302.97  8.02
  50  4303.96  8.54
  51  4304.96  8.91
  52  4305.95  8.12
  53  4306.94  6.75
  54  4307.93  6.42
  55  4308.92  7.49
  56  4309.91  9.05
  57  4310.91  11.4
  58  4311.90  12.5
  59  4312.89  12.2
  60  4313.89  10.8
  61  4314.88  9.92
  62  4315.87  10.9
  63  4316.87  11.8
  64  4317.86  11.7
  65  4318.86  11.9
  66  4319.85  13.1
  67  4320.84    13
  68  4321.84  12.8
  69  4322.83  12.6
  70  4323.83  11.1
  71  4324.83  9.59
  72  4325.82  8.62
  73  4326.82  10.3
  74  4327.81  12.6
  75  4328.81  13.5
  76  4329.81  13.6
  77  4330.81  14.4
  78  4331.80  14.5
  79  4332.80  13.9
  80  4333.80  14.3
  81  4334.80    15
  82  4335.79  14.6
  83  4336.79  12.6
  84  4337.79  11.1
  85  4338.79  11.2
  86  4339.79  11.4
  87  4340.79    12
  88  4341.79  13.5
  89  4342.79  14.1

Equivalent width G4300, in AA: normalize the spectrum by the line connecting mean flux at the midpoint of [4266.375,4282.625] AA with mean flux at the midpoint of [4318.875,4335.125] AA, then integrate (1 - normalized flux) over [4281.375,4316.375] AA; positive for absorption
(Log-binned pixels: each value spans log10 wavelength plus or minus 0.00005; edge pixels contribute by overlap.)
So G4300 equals 5.57 AA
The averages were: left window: 8.76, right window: 12.6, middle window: 8.86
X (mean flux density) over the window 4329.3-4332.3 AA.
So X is 14.2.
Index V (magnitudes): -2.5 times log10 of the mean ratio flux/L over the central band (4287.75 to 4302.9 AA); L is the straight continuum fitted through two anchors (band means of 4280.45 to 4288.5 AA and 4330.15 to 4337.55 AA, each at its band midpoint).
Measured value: 0.31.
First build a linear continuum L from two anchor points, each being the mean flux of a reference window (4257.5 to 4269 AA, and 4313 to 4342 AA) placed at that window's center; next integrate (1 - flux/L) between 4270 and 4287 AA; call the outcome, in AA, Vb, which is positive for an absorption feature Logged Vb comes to 2.6 AA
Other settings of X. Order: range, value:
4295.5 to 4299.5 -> 9.12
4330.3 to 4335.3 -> 14.4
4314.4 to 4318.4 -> 11.1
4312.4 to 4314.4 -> 11.5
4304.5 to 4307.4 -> 7.94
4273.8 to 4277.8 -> 7.34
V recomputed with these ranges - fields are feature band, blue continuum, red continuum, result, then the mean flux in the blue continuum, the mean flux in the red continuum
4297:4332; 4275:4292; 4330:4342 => 0.10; 8.72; 13.2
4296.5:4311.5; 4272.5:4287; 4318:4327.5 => 0.25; 9.1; 11.5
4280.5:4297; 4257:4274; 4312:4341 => 0.18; 9.07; 12.2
